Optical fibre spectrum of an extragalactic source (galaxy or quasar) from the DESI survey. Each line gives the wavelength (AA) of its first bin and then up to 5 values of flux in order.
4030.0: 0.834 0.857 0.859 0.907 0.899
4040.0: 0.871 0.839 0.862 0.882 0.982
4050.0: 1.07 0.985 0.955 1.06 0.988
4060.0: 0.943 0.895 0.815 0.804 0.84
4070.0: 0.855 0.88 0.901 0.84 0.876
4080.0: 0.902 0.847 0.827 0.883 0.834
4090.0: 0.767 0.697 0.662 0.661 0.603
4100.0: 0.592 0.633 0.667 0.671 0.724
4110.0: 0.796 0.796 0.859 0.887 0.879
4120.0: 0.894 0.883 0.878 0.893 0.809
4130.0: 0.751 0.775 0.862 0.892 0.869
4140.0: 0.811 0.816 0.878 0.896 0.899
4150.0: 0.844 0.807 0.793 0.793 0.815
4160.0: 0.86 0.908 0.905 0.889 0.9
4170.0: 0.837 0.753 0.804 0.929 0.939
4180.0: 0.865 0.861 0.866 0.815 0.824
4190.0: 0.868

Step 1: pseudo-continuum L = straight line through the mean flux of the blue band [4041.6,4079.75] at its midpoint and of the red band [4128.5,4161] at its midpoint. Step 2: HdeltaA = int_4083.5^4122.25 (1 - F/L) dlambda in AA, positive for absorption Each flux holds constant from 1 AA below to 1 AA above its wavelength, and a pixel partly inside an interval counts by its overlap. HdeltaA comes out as 5.1 AA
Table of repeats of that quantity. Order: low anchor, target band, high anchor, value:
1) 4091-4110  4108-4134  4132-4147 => -2.57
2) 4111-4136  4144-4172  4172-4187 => 0.06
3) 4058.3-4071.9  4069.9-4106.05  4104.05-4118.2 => 2.65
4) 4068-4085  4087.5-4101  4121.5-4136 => 2.73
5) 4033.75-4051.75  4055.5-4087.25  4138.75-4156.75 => 0.40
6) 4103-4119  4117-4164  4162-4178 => -1.34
